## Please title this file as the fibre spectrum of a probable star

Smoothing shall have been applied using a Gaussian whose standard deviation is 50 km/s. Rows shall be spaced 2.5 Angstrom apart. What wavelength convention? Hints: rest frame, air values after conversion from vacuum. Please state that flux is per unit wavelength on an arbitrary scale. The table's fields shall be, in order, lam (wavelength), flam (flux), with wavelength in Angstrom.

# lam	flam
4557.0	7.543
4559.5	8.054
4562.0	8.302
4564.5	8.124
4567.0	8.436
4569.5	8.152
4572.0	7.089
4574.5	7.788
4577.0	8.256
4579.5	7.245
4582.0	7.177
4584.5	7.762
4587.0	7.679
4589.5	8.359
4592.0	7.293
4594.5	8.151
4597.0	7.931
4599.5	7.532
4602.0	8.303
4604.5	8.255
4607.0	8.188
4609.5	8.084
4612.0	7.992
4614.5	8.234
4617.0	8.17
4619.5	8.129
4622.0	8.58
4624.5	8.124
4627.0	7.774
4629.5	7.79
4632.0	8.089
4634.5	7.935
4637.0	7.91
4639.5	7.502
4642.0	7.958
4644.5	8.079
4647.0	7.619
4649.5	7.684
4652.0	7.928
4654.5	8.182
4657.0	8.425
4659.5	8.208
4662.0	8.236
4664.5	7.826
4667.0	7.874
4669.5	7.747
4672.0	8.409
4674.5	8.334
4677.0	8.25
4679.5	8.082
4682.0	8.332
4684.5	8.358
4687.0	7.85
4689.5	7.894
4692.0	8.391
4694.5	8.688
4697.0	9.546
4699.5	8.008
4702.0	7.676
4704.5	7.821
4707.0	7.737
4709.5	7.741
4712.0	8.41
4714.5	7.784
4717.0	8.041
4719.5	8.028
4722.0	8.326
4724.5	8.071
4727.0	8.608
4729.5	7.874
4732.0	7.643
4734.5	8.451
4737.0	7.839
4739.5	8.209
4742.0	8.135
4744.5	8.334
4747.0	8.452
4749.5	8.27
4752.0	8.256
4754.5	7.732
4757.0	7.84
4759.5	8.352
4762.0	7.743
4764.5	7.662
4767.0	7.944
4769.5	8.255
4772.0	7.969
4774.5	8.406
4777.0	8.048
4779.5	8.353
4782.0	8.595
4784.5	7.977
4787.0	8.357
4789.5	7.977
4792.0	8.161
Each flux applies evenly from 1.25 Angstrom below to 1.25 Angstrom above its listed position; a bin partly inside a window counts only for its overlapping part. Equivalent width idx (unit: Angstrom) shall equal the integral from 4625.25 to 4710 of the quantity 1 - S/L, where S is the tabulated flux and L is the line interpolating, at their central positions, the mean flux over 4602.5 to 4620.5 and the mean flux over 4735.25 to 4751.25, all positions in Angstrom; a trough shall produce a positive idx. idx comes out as 1.3 Angstrom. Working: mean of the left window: 8.16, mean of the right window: 8.22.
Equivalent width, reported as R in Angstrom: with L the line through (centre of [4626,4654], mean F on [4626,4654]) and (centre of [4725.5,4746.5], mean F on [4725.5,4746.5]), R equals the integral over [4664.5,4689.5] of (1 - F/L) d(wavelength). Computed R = -0.5 Angstrom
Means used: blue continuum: 7.85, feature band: 8.11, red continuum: 8.15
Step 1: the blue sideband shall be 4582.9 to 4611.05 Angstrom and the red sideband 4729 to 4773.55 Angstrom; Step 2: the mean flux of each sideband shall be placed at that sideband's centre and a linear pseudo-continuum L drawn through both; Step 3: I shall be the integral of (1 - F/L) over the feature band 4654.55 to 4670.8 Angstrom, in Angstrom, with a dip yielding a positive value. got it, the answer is -0.1 Angstrom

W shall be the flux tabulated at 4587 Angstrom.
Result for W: 7.679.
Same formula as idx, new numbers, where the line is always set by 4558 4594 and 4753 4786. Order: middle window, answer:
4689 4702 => -0.78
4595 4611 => -0.36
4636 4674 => -0.21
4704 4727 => -0.08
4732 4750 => -0.36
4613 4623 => -0.47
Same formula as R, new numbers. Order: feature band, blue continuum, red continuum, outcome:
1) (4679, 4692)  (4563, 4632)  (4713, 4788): -0.1 Angstrom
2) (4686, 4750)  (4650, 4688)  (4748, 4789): -0.2 Angstrom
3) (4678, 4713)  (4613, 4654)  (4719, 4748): -0.4 Angstrom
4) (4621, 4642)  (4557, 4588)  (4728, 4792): -0.1 Angstrom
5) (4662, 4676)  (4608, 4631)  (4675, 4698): 0.4 Angstrom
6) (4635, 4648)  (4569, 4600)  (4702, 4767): 0.0 Angstrom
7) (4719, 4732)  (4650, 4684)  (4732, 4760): 0.0 Angstrom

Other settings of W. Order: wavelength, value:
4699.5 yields 8.008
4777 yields 8.048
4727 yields 8.608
